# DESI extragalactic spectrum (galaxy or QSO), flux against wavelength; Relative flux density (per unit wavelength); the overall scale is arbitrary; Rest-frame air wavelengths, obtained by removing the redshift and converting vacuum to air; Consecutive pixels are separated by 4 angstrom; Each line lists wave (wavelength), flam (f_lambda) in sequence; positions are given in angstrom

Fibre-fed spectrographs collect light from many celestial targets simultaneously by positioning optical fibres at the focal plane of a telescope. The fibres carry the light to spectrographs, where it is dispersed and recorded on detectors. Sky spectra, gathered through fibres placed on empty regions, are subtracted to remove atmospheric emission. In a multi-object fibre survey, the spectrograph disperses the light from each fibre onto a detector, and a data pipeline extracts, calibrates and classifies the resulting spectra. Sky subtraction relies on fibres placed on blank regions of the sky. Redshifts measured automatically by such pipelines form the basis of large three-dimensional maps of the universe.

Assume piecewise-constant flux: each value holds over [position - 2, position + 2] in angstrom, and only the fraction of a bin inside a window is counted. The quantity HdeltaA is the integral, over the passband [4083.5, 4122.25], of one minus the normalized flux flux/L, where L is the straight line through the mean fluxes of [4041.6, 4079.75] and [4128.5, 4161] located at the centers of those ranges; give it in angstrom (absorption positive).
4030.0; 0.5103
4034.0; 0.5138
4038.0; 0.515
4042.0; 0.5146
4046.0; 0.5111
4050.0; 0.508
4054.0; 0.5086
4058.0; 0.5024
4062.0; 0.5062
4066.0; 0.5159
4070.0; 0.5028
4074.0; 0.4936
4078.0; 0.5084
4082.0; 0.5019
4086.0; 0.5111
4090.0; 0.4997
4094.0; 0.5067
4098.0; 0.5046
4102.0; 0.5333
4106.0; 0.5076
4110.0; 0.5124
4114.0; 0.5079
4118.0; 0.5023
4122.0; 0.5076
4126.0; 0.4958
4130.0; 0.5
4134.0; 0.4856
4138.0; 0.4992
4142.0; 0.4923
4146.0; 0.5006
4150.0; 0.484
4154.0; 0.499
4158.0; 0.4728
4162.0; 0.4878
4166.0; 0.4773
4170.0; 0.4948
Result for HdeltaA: -0.8 angstrom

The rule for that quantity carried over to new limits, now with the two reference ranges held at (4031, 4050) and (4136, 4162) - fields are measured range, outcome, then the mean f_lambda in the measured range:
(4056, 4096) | 0.1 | 0.505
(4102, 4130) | -0.5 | 0.507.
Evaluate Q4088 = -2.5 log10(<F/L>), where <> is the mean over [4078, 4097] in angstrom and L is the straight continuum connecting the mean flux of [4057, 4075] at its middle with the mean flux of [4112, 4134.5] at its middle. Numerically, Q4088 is 0.00 mag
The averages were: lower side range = 0.505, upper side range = 0.501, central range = 0.505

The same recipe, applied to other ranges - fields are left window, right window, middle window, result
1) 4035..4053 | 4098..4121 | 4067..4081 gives 0.02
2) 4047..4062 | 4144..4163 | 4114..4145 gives -0.01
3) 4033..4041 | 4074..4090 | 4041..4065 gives 0.01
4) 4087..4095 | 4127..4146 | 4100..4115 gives -0.03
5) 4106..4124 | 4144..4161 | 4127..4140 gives 0.01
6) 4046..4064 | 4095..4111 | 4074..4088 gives 0.01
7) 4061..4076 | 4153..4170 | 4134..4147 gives -0.01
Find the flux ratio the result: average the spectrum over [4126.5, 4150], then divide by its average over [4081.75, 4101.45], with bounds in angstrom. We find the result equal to 0.98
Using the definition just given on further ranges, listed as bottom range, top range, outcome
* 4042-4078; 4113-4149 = 0.98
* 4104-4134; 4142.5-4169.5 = 0.97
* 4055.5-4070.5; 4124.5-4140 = 0.98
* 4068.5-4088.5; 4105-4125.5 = 1.01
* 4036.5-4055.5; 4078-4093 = 0.99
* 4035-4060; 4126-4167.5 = 0.96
